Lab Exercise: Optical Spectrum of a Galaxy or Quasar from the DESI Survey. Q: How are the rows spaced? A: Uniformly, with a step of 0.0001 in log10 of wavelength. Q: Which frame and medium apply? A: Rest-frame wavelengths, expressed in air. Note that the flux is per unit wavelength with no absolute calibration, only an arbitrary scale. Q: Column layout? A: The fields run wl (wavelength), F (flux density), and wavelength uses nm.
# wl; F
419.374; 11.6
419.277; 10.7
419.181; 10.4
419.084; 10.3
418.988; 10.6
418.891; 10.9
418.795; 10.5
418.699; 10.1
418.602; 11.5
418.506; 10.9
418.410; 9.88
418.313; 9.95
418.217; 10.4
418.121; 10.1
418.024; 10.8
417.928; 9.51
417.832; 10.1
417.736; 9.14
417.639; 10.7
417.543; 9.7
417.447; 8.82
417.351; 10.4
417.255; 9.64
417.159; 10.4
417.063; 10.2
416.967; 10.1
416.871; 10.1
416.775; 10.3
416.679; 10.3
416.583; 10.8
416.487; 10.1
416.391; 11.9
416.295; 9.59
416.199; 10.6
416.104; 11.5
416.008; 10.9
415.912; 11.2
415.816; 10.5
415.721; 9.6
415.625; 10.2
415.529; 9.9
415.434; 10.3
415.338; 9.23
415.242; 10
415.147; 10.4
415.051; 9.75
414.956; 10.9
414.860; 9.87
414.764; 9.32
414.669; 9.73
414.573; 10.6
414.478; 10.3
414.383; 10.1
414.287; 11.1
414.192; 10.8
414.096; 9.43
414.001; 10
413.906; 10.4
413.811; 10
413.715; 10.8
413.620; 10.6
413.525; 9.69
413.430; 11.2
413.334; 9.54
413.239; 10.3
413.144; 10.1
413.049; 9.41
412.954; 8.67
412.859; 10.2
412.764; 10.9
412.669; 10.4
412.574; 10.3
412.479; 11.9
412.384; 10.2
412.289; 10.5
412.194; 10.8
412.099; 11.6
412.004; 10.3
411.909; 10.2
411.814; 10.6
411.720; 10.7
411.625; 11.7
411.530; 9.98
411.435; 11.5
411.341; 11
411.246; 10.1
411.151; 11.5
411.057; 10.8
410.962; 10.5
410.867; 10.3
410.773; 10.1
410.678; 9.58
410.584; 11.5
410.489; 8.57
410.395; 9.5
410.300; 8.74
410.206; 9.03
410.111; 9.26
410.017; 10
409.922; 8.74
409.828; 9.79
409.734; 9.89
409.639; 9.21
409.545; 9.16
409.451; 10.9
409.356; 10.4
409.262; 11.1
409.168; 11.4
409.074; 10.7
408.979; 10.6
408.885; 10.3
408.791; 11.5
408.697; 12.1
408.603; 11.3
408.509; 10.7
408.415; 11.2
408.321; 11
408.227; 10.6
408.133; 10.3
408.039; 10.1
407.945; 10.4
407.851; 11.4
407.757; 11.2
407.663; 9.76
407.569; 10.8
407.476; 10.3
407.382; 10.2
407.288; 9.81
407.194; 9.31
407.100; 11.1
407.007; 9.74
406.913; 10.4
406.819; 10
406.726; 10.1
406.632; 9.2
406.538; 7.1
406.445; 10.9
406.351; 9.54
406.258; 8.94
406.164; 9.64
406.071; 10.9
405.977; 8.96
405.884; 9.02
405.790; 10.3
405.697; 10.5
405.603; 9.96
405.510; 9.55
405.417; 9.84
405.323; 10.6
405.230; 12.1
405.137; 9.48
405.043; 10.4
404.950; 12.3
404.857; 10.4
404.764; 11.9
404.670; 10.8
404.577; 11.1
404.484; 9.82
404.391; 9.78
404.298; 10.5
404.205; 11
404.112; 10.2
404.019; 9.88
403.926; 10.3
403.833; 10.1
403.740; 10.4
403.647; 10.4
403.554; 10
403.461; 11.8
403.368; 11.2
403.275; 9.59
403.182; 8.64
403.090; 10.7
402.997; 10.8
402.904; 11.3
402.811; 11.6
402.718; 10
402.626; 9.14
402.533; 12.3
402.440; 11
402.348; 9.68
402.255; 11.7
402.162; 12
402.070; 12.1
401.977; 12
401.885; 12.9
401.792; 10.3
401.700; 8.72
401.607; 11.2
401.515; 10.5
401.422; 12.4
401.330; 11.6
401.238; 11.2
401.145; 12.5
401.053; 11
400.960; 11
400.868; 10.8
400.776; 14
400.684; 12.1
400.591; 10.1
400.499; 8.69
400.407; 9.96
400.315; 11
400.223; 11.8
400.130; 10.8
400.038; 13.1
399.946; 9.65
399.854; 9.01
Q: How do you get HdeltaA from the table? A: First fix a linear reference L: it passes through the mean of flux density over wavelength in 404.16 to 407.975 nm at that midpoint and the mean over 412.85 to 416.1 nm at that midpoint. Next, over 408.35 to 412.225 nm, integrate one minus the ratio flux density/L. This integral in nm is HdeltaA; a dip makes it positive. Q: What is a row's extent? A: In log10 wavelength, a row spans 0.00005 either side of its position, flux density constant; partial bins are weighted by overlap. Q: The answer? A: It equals -0.08 nm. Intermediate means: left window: 10.2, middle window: 10.4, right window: 10.2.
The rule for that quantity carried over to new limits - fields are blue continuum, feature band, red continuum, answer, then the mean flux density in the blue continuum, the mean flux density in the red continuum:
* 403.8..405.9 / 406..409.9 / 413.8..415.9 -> 0.02 nm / 10.4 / 10.1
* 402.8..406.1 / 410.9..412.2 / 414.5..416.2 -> -0.06 nm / 10.4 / 10.2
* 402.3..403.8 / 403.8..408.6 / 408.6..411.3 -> 0.05 nm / 10.5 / 10.2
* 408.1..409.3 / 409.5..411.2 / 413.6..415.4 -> 0.15 nm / 11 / 10.2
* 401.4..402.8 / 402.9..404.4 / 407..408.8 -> 0.08 nm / 11.1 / 10.6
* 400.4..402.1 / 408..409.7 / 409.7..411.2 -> -0.10 nm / 11.2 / 9.86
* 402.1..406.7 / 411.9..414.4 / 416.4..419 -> -0.02 nm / 10.4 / 10.2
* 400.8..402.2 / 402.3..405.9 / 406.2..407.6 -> 0.05 nm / 11.4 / 9.82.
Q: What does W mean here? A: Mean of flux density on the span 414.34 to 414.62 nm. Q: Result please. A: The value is 10.4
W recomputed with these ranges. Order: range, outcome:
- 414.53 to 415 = 10.1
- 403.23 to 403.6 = 10.6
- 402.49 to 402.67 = 10.7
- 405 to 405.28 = 10.7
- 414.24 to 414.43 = 10.6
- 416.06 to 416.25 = 11.1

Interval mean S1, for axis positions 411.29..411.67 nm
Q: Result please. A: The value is 11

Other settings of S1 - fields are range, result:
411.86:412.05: 10.2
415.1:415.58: 9.97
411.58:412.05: 10.7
